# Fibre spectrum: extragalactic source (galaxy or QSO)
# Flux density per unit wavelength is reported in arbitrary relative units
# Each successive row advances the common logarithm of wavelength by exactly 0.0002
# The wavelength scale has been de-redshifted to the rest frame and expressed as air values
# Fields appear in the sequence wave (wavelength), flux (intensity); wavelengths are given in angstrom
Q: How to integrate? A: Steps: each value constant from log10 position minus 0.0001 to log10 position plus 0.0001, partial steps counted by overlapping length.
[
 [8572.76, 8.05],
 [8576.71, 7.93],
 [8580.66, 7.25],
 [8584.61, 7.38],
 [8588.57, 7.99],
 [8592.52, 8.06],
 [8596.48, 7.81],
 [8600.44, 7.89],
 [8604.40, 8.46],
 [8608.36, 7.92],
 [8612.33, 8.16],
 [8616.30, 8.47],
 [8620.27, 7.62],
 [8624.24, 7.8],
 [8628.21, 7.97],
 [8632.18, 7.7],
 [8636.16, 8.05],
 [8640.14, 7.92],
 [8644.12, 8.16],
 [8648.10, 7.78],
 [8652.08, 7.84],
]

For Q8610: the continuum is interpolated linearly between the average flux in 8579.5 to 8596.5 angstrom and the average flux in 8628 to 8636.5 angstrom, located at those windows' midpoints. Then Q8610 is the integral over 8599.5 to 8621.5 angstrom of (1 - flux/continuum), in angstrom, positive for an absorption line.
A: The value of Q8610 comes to -0.9 angstrom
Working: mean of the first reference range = 7.71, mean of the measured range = 8.11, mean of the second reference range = 7.87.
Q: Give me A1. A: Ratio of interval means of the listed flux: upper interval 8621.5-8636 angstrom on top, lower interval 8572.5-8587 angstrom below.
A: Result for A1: 1.0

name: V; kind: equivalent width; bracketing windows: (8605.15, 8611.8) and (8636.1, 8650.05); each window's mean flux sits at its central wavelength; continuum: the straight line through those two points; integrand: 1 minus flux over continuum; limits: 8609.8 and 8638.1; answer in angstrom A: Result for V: 0.2 angstrom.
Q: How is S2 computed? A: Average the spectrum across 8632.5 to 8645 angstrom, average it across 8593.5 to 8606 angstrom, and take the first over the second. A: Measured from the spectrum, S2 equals 0.99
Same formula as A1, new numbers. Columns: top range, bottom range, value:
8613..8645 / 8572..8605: 1.02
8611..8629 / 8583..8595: 1.02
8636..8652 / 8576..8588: 1.06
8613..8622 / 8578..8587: 1.09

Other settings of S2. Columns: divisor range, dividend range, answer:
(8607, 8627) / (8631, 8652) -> 0.99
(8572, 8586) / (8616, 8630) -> 1.04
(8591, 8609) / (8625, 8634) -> 0.98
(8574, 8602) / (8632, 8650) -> 1.02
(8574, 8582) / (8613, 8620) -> 1.07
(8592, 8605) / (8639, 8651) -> 0.99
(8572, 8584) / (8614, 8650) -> 1.04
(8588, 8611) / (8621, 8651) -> 0.98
